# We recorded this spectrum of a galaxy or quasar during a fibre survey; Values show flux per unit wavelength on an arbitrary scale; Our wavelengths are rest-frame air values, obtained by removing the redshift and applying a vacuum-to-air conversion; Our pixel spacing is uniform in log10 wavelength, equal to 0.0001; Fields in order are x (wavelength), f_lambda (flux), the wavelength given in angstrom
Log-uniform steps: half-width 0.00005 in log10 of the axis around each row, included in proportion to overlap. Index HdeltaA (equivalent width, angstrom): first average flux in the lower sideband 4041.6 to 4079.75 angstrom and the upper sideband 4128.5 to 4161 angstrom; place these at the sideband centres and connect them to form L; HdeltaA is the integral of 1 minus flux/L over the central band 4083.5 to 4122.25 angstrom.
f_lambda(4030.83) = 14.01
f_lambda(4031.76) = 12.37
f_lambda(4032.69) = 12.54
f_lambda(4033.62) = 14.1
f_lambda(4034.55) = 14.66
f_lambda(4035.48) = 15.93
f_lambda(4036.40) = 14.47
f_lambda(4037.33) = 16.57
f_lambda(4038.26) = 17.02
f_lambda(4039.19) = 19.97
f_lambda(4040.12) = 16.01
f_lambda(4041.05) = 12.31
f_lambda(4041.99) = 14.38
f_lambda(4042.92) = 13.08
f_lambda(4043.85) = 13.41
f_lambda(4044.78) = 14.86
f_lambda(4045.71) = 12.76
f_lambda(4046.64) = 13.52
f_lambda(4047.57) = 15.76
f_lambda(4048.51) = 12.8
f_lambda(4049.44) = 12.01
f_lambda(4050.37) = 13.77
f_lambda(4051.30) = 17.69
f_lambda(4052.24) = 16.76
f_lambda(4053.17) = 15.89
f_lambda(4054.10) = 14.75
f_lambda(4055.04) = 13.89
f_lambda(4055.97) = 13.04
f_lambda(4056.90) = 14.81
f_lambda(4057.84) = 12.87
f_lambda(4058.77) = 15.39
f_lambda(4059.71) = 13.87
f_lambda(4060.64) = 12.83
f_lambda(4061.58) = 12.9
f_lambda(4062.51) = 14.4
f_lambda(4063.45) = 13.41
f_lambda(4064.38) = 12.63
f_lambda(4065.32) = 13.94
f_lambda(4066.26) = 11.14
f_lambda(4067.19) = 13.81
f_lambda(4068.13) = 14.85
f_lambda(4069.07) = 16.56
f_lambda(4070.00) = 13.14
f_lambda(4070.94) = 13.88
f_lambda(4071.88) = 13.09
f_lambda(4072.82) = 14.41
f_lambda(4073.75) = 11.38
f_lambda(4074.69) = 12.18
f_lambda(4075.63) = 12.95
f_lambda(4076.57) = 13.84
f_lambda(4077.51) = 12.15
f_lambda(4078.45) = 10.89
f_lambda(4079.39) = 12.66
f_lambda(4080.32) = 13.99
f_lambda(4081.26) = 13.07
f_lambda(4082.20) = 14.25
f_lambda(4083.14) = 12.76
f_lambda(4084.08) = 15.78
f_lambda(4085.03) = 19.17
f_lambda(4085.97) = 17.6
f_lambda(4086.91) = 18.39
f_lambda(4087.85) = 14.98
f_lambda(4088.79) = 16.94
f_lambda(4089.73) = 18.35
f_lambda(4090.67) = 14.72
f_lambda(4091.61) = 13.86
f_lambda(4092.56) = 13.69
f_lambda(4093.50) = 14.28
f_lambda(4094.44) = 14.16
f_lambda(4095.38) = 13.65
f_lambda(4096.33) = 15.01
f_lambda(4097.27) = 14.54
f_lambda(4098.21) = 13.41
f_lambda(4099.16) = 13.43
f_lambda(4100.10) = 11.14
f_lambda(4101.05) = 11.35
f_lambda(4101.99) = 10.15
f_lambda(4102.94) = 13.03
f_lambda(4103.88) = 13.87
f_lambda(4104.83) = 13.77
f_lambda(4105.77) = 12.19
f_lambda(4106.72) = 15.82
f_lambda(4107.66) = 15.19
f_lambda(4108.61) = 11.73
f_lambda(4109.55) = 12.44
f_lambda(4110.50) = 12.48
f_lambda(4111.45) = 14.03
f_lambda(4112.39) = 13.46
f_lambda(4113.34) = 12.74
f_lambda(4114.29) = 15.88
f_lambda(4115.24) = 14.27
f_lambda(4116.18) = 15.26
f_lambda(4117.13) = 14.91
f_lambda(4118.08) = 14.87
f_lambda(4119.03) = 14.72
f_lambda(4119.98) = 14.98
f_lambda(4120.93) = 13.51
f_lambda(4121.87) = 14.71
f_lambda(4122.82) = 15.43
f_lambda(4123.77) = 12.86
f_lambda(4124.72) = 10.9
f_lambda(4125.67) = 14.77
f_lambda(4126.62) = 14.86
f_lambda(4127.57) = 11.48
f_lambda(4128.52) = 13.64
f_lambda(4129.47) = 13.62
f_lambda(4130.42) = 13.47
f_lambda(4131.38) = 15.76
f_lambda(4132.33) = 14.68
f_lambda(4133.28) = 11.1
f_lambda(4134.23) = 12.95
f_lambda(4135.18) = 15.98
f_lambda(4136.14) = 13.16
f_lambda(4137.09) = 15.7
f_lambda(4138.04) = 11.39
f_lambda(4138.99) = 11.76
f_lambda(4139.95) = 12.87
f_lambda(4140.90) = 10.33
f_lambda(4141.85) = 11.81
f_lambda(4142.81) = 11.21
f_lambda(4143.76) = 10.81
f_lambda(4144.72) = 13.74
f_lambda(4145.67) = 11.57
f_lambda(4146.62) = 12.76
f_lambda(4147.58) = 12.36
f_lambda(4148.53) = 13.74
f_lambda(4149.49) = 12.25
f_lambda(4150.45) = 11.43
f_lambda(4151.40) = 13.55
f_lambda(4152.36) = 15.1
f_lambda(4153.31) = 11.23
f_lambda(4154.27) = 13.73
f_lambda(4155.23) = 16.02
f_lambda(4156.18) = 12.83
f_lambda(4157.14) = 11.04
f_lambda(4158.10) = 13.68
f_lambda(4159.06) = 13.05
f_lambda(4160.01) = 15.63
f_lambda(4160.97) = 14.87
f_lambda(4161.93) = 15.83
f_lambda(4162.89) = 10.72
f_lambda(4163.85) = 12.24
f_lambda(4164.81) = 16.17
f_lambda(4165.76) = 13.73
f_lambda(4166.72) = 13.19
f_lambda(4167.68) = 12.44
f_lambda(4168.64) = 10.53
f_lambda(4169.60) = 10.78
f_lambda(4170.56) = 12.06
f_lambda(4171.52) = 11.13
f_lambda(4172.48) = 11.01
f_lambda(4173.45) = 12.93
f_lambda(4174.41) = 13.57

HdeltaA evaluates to -2.74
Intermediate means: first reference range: 13.7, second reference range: 13.1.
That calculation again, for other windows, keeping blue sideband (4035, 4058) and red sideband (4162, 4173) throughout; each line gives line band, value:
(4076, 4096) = -1.09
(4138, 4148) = 0.71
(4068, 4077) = 0.41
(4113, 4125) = -0.91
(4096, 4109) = 0.43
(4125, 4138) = -0.76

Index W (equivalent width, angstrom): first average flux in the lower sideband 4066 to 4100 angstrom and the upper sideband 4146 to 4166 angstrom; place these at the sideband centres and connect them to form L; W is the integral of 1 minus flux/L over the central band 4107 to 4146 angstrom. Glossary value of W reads 0.83 angstrom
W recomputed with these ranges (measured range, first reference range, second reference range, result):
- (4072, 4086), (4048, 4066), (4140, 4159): 0.0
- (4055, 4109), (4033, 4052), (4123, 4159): 0.6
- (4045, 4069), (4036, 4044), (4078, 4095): 1.8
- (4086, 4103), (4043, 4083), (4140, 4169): -1.1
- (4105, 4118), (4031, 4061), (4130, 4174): -0.4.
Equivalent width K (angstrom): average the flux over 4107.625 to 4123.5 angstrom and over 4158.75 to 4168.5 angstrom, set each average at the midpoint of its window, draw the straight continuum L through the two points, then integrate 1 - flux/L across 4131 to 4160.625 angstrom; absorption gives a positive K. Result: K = 1.80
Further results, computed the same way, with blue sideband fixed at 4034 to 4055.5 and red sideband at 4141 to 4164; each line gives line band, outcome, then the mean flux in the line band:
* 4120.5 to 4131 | -0.13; 13.6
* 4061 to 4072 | 0.63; 13.7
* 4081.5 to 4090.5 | -1.40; 16.3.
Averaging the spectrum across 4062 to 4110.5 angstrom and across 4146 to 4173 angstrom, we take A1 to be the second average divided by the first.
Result 0.93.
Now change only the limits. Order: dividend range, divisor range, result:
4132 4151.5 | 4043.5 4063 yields 0.89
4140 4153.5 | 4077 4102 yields 0.86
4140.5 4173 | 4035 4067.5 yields 0.89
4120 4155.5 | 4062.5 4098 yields 0.92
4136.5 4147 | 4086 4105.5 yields 0.86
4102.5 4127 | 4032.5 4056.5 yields 0.95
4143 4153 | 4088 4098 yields 0.85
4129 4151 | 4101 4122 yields 0.93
